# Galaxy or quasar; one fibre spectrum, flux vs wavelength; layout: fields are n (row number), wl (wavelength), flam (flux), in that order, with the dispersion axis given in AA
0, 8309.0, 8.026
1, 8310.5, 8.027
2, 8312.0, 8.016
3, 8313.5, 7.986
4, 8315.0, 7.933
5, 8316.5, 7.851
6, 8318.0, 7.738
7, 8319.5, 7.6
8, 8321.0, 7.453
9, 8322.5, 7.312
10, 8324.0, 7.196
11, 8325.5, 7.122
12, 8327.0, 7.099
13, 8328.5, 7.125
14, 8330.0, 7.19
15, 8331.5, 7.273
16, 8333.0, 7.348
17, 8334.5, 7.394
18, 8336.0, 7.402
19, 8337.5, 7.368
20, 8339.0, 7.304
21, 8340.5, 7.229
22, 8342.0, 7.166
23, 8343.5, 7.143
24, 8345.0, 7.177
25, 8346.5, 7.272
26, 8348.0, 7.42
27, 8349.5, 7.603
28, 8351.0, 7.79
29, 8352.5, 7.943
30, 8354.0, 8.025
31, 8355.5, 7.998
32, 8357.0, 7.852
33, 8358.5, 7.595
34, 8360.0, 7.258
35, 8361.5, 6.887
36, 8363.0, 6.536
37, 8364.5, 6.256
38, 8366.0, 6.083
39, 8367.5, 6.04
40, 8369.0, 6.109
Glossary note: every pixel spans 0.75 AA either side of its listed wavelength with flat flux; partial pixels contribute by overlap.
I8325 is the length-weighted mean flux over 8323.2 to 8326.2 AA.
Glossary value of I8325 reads 7.16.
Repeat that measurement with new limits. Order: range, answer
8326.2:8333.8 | 7.21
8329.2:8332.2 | 7.23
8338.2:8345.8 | 7.21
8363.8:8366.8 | 6.17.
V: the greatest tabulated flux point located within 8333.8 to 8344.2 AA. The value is 7.402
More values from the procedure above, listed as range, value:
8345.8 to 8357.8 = 8.025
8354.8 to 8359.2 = 7.998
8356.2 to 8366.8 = 7.852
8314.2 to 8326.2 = 7.933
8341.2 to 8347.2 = 7.272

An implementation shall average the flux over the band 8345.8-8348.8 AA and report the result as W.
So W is 7.35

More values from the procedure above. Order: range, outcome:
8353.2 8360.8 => 7.74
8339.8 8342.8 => 7.2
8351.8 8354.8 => 7.98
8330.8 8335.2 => 7.34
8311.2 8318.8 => 7.9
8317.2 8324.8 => 7.46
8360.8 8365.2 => 6.56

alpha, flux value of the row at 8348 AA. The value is 7.42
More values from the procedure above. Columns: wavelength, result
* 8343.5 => 7.143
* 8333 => 7.348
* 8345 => 7.177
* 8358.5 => 7.595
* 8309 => 8.026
